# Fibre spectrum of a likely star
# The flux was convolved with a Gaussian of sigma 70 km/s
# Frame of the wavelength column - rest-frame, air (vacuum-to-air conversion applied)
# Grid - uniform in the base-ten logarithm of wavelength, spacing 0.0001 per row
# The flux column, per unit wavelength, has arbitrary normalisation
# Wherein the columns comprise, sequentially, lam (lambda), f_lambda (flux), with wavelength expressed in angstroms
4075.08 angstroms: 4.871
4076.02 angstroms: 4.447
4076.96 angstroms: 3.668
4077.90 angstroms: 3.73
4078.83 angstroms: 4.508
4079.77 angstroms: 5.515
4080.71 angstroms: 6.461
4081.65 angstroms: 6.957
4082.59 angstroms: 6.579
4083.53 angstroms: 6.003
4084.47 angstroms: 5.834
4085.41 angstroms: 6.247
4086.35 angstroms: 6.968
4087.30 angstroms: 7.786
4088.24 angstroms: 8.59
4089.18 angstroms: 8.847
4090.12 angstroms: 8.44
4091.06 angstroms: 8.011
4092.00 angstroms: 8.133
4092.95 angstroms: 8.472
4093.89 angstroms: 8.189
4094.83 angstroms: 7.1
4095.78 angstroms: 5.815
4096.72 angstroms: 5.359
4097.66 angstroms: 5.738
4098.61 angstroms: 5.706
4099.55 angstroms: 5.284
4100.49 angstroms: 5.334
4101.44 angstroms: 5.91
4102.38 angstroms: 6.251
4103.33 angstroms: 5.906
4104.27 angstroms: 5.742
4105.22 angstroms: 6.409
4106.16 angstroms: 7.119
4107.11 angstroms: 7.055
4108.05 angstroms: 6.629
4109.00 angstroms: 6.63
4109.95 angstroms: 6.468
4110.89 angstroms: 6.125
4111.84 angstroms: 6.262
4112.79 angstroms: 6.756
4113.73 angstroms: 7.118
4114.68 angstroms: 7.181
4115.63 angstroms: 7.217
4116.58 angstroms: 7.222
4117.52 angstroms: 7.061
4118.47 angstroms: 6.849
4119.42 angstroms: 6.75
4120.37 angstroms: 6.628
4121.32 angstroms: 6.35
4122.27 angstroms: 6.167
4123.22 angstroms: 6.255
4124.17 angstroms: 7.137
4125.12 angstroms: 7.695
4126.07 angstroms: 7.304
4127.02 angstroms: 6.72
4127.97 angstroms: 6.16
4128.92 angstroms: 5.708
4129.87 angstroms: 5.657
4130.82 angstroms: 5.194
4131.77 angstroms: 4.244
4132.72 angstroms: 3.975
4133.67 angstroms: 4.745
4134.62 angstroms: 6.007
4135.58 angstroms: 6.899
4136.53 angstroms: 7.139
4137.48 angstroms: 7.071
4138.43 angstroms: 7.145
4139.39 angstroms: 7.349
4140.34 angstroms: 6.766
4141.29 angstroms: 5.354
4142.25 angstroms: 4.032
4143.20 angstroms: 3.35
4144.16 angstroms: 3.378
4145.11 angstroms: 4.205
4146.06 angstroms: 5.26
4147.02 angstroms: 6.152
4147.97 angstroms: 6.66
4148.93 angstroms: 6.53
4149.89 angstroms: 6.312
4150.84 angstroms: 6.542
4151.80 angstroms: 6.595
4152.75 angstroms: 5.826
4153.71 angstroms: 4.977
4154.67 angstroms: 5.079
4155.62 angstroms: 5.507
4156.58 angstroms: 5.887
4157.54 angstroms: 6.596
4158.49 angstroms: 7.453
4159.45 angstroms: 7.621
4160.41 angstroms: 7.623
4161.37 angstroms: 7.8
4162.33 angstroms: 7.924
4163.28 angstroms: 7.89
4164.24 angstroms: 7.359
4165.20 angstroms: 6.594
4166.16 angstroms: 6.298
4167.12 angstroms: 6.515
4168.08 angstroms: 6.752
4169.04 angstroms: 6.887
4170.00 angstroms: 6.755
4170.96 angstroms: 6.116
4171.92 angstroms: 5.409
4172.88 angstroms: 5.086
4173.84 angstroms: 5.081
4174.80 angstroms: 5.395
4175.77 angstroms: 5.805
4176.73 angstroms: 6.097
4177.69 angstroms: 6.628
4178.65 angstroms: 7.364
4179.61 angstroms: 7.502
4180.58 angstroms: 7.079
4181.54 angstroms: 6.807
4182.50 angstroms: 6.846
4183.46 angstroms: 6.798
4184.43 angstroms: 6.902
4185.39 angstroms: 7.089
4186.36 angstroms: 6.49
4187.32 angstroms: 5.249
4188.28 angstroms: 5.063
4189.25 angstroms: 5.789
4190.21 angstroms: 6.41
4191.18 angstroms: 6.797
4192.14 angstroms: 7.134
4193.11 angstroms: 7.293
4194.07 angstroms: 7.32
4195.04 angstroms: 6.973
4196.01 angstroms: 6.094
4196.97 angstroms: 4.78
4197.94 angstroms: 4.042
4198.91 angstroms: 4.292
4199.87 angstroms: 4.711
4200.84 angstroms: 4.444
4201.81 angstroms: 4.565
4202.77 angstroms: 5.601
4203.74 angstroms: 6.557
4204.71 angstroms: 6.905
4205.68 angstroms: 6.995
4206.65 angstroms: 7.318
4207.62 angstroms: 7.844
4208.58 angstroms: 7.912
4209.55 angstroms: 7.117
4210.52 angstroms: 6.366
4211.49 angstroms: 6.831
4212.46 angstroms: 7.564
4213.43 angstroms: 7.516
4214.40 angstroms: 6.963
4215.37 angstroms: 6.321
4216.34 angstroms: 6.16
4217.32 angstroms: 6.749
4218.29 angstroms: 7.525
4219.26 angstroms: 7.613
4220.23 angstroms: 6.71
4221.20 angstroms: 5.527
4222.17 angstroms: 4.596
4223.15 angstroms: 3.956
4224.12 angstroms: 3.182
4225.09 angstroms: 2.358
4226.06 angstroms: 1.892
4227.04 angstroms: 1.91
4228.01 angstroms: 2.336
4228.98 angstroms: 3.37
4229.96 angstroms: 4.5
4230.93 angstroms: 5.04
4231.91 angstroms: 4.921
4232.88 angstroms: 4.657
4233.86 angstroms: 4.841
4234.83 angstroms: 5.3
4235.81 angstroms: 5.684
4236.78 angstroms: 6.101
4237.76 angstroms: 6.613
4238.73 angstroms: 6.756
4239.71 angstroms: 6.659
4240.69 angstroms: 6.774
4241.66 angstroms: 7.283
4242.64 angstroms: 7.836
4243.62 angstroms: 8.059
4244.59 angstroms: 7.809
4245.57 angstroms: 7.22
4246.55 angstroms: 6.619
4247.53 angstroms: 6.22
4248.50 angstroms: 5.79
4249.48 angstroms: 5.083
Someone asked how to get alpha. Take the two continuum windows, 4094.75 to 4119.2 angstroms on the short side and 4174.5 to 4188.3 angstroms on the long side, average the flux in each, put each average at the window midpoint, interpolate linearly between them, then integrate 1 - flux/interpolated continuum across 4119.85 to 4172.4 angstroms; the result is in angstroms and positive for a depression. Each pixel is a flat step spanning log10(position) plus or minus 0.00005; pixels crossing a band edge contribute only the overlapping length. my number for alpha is 2.1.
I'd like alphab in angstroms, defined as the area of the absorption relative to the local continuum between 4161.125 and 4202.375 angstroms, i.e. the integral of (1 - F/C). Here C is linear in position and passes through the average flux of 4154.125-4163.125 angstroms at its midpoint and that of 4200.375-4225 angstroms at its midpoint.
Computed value 2.2 angstroms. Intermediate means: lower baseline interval 6.86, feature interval 6.27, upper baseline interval 6.29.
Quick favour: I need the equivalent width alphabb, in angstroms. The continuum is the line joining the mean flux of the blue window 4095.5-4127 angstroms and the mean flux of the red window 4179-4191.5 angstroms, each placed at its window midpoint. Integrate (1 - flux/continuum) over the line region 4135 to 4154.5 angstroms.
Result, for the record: 1.9 angstroms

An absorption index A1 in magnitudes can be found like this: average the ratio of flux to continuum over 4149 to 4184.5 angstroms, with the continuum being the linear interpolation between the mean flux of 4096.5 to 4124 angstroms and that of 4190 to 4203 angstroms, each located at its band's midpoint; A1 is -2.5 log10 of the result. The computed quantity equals -0.10 mag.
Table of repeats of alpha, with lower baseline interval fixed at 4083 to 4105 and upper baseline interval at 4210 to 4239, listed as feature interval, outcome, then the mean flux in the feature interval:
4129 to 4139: 0.79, 5.82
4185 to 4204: -0.55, 5.82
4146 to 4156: 0.25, 5.98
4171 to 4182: -0.67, 6.2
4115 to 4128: -0.79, 6.85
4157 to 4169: -2.37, 7.18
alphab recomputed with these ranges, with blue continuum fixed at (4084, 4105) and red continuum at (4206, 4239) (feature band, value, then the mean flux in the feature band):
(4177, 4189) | -1.3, 6.63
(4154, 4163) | -0.9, 6.82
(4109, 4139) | 0.4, 6.43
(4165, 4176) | 0.1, 6.05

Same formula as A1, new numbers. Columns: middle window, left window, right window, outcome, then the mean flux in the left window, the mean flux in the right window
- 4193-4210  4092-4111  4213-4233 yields -0.180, 6.41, 4.94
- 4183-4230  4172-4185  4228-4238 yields -0.029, 6.39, 4.93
